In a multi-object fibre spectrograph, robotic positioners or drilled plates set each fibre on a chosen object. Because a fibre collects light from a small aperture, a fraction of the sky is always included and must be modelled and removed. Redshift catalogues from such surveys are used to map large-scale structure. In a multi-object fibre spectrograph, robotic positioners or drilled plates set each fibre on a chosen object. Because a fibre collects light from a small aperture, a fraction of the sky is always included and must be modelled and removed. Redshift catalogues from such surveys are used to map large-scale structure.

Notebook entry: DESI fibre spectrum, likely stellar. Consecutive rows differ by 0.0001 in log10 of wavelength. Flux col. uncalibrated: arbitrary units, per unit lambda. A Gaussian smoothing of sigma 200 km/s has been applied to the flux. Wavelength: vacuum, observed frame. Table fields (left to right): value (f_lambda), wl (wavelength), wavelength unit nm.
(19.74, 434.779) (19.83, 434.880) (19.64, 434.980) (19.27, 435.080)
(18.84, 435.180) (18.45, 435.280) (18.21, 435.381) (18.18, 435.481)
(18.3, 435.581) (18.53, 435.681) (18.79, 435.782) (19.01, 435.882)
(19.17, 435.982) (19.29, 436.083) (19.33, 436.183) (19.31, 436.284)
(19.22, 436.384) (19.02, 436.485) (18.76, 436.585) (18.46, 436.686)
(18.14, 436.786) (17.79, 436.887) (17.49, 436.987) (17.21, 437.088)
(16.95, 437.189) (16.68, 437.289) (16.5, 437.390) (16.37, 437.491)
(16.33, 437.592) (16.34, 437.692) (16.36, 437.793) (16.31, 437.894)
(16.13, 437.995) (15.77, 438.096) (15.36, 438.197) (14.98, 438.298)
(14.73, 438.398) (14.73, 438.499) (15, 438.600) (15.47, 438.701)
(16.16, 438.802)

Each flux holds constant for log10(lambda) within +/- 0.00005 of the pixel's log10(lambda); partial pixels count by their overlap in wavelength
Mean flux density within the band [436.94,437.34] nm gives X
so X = 17.1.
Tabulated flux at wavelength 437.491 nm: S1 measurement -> 16.37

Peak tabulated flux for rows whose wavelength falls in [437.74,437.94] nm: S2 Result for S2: 16.36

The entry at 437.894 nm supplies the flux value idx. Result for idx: 16.31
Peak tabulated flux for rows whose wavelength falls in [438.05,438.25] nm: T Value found 15.77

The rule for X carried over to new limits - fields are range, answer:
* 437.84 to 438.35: 15.7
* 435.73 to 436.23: 19.1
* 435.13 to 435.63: 18.4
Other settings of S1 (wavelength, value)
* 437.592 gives 16.33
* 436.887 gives 17.79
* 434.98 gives 19.64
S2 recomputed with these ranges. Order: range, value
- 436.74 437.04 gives 18.14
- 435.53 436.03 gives 19.17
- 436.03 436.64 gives 19.33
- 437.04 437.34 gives 17.21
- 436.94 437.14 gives 17.49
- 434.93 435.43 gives 19.64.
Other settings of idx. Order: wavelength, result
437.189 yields 16.95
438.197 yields 15.36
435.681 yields 18.53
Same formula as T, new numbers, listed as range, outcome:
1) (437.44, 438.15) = 16.37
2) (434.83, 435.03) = 19.83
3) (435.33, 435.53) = 18.21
